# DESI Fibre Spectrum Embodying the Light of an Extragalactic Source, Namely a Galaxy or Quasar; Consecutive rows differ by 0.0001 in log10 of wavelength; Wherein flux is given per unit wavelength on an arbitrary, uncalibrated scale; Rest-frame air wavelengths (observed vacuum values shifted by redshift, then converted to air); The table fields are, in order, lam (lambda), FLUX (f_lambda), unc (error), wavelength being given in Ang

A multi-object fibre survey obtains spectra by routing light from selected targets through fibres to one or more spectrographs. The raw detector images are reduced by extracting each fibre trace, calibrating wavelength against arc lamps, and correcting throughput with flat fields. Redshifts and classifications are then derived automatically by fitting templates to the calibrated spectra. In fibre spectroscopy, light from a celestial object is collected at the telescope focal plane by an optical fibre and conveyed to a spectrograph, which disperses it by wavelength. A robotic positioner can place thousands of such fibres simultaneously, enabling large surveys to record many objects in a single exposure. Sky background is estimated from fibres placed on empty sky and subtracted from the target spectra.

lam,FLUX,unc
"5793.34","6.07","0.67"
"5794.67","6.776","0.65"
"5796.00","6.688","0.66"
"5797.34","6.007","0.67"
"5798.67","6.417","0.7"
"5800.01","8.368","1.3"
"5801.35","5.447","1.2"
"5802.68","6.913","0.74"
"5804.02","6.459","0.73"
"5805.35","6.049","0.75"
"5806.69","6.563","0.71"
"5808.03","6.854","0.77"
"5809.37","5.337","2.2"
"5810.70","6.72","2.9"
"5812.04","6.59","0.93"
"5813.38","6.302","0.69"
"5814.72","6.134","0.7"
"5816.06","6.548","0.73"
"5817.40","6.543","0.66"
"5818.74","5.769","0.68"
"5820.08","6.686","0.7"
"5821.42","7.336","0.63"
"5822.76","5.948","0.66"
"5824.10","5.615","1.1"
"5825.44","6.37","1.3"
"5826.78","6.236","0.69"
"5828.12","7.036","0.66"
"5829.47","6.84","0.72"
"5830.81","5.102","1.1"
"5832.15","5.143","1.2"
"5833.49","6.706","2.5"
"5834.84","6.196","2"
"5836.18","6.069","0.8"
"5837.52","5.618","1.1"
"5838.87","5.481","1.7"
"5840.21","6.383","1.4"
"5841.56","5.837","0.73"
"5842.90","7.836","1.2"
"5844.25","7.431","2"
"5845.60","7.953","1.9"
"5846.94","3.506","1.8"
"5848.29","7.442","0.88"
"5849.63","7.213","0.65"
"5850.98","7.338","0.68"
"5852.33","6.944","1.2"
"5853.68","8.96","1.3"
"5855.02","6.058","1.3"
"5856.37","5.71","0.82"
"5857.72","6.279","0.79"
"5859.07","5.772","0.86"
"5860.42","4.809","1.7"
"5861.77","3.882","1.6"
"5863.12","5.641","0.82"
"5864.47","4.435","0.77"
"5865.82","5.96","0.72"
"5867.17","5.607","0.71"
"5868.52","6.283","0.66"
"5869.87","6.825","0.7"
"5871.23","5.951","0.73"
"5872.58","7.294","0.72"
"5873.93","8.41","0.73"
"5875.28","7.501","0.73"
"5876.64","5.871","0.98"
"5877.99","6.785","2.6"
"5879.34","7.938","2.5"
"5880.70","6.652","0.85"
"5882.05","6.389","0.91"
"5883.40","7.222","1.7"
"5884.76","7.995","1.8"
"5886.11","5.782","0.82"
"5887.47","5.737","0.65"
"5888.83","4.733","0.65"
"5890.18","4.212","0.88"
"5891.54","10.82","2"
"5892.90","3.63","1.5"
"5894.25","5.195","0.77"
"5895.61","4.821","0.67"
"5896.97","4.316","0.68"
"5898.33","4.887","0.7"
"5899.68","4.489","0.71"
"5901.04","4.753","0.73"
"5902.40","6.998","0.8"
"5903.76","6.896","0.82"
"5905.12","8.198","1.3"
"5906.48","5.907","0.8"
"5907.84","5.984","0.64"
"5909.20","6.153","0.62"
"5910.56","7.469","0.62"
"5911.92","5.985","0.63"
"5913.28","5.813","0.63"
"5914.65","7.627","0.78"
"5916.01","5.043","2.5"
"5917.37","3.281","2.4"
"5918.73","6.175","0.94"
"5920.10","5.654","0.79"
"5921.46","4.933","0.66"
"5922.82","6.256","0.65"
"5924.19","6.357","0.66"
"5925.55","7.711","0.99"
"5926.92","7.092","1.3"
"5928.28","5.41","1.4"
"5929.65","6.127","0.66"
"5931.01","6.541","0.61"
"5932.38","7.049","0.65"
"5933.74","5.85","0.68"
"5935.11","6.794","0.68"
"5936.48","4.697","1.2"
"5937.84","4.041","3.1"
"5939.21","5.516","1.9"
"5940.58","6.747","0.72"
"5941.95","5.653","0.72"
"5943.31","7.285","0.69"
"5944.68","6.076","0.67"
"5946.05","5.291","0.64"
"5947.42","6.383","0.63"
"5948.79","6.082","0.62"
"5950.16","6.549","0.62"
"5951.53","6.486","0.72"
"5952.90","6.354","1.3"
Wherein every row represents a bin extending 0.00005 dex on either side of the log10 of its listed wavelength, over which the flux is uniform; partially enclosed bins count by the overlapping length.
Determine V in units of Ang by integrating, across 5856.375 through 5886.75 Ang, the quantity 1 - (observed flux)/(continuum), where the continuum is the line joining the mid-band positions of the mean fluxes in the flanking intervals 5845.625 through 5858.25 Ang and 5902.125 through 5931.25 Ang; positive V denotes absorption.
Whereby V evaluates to 1.0 Ang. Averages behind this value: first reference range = 6.68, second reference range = 6.24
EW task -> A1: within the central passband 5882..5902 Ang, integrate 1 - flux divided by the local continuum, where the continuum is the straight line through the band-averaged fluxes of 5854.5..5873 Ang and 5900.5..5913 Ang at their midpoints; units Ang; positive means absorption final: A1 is 1.8 Ang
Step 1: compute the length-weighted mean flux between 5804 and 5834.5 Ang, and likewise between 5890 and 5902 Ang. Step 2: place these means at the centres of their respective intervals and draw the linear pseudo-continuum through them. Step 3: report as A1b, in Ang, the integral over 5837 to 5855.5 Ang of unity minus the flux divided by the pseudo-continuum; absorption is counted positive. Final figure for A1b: -2.4 Ang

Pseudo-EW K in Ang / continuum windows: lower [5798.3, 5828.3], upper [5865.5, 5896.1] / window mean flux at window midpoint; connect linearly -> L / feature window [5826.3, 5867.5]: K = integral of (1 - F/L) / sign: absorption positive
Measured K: 1.6 Ang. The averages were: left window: 6.44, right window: 6.43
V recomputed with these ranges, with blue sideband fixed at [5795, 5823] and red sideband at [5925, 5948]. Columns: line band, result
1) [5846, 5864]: 0.62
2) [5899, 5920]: 0.53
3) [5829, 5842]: 0.96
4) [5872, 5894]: -1.34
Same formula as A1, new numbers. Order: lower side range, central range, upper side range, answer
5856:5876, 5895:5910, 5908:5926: 0.58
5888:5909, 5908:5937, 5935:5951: -1.38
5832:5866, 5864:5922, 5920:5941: 0.03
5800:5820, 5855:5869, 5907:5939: 1.69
